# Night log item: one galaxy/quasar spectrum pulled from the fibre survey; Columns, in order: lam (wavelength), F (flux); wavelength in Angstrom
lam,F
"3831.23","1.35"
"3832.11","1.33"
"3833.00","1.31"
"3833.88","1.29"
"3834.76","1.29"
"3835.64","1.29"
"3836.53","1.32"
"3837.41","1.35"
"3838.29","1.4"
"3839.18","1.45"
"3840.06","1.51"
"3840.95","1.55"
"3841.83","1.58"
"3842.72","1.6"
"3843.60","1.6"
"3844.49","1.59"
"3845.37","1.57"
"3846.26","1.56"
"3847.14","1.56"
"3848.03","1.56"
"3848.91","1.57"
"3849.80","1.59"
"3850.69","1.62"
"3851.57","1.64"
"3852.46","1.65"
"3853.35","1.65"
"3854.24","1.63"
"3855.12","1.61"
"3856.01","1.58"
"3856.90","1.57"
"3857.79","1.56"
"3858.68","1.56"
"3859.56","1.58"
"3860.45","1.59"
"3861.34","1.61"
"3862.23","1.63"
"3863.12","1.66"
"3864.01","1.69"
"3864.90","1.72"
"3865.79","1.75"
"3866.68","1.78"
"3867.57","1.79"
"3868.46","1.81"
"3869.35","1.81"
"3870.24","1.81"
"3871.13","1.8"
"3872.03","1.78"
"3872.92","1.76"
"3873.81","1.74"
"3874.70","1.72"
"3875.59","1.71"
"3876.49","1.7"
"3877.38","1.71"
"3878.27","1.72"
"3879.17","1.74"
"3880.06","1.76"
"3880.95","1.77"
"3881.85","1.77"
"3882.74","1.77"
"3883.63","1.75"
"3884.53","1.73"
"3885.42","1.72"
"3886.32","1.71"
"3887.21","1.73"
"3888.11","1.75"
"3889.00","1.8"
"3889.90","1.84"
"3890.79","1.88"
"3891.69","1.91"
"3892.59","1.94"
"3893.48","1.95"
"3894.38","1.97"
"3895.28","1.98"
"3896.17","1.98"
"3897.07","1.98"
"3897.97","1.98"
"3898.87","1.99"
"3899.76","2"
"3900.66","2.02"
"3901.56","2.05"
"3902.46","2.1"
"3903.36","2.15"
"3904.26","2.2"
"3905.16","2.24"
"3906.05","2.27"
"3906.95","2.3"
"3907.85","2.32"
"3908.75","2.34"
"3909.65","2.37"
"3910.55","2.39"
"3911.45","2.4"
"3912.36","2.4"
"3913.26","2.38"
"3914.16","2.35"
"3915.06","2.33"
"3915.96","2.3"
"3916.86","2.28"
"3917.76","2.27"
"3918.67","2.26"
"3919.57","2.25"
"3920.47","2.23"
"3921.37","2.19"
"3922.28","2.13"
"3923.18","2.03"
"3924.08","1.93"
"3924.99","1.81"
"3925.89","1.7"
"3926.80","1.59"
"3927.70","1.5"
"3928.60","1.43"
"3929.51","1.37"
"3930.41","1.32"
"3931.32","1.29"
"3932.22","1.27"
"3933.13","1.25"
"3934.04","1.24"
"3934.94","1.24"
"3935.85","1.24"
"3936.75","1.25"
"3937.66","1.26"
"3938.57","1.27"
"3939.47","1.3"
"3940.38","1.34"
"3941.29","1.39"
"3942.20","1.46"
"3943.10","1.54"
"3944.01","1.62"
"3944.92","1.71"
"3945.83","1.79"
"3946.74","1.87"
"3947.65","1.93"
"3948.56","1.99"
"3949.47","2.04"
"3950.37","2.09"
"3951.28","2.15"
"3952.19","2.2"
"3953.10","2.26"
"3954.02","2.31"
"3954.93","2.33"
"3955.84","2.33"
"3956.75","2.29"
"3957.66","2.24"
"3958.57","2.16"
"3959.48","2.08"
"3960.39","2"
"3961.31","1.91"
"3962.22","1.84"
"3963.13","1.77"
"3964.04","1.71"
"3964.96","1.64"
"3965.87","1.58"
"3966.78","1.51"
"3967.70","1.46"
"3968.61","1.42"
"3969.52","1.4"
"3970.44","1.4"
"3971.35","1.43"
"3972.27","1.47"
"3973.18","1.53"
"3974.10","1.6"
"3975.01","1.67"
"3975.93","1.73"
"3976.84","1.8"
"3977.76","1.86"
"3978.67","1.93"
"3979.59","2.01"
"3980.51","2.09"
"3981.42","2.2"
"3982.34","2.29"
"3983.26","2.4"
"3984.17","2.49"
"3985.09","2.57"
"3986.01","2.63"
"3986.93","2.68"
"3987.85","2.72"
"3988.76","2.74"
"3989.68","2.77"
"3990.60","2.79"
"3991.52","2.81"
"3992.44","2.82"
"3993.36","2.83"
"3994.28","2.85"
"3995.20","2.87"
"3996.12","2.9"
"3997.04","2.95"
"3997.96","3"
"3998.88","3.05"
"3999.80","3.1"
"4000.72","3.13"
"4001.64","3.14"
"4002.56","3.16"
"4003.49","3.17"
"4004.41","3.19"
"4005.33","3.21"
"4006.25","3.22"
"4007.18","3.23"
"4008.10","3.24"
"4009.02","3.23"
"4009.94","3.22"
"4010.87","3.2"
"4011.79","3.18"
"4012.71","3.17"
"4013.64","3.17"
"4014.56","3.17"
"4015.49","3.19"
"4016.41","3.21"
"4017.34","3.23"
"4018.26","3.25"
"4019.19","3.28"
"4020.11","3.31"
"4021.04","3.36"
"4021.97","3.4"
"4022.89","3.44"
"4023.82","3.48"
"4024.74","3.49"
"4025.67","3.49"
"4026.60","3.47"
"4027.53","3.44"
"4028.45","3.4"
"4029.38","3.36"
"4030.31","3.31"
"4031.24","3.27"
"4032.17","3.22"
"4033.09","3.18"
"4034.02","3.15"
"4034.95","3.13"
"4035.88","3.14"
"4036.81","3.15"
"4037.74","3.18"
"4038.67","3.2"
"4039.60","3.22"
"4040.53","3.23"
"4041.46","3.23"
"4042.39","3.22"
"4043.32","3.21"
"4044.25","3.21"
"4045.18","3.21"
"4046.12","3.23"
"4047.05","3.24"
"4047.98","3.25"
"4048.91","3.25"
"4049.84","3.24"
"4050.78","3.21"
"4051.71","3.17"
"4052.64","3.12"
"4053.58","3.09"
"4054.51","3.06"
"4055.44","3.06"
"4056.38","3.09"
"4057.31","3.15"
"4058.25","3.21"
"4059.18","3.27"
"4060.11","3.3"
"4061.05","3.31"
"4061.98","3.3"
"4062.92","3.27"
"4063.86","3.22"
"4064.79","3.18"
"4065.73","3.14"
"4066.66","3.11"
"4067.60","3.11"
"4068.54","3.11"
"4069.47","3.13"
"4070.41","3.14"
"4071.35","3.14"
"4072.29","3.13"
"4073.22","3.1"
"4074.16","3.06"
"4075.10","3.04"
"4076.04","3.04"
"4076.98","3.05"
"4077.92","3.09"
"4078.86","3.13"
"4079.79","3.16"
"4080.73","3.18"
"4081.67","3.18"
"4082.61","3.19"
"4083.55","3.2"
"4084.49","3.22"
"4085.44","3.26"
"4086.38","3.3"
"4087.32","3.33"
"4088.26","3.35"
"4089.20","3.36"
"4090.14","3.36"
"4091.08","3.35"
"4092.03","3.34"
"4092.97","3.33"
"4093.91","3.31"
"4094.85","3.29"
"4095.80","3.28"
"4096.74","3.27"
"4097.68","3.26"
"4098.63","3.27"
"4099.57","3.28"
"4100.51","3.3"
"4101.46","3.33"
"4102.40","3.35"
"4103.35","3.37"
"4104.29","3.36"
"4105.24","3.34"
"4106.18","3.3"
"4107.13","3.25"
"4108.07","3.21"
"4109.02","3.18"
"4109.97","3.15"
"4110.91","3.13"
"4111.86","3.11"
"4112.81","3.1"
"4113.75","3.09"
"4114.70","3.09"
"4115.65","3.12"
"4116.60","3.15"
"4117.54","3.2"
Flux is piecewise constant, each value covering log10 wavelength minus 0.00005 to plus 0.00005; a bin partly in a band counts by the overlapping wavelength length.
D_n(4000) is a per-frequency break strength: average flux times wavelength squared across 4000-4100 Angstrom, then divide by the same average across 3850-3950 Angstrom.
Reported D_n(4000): 1.9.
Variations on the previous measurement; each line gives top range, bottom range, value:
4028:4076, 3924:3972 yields 1.99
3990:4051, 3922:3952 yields 2.09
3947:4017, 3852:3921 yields 1.33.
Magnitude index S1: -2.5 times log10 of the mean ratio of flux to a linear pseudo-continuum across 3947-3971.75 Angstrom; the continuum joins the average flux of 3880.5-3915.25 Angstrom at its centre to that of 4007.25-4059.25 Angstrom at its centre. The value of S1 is 0.33 mag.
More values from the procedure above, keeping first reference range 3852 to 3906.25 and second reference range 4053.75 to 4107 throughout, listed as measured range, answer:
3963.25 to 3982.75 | 0.40 mag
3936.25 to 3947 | 0.46 mag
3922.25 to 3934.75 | 0.36 mag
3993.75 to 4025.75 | -0.17 mag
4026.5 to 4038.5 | -0.13 mag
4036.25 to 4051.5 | -0.09 mag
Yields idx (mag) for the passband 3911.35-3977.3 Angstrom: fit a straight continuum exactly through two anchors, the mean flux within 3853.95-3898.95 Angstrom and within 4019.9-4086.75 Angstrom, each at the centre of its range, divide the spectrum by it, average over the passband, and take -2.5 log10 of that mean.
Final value 0.27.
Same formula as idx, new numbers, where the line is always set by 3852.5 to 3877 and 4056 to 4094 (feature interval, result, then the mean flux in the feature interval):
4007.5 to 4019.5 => -0.165 mag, 3.21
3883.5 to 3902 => 0.000 mag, 1.89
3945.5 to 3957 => 0.093 mag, 2.12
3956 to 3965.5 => 0.202 mag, 1.97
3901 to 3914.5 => -0.143 mag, 2.28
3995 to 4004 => -0.150 mag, 3.05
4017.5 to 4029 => -0.199 mag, 3.4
